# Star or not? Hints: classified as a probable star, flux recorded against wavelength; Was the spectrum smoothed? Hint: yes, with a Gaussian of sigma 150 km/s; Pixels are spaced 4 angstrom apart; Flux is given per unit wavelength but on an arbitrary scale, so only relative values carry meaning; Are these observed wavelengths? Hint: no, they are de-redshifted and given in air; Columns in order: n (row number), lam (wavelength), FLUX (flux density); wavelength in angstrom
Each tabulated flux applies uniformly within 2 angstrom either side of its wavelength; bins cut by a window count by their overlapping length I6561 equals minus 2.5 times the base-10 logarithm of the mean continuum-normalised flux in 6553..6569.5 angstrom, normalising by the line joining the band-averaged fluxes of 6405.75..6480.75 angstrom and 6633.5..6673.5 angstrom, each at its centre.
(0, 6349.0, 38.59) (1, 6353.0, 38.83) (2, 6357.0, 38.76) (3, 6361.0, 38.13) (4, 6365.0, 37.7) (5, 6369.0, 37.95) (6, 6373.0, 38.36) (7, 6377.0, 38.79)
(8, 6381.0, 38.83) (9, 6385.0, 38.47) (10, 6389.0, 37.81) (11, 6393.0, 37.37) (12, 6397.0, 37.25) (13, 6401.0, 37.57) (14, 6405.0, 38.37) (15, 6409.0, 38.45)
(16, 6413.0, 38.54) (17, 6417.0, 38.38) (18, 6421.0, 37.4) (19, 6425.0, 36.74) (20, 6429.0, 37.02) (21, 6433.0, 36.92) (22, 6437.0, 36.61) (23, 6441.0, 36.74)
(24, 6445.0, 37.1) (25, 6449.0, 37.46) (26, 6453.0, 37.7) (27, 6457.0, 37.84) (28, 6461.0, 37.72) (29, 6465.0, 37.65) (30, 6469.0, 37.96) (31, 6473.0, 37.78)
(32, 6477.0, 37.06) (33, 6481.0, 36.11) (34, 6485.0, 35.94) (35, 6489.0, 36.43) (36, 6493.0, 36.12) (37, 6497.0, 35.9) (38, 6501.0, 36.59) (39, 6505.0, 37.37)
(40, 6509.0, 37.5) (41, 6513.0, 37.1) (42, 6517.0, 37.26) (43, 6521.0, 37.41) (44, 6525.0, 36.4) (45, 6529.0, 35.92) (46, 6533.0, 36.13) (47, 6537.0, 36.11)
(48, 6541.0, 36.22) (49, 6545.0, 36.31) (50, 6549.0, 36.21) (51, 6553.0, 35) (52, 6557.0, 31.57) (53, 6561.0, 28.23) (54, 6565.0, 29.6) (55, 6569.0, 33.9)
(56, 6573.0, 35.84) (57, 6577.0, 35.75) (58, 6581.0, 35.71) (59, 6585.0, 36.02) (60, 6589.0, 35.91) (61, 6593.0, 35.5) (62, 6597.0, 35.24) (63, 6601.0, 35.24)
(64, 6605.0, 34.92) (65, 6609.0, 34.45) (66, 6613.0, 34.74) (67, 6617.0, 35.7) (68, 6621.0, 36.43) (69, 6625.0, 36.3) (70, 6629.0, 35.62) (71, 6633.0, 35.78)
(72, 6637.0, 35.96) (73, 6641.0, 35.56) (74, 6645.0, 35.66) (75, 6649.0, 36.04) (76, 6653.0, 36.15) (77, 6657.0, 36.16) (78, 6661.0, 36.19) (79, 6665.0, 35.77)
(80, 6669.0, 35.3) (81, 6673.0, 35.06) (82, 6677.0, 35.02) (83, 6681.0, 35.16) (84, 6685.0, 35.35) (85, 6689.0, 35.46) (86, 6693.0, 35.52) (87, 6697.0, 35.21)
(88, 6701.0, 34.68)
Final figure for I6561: 0.18 mag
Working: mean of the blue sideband 37.5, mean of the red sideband 35.8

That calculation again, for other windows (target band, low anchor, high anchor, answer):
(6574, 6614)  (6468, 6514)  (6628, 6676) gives 0.02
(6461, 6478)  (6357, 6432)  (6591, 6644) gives -0.02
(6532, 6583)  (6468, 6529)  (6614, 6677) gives 0.06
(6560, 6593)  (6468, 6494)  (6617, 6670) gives 0.07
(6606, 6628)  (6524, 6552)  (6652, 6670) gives 0.02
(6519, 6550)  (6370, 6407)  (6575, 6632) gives 0.00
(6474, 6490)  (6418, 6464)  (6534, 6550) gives 0.01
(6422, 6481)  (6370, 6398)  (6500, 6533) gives 0.01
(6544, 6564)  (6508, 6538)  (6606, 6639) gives 0.10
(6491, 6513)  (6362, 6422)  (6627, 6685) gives 0.01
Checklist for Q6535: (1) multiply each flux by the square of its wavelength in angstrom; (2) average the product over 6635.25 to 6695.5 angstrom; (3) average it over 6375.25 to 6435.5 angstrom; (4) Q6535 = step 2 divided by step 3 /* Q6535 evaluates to 1.02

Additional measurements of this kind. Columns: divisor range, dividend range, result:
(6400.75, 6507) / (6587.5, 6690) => 1.01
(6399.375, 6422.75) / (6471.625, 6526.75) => 0.99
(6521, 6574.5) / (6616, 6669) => 1.07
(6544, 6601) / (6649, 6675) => 1.07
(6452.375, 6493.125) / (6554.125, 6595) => 0.94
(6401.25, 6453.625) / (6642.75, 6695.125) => 1.02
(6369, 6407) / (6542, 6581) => 0.94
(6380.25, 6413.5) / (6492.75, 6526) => 1.00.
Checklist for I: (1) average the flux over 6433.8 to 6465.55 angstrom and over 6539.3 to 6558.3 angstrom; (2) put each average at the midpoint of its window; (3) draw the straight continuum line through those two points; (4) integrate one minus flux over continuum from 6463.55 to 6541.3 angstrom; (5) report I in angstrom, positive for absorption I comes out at -1.2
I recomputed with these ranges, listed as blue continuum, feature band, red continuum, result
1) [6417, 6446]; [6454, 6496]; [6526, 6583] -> -1.06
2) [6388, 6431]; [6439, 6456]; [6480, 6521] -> 0.00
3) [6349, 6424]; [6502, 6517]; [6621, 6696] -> -0.09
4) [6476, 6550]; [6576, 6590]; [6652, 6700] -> 0.09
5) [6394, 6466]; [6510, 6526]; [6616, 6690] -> -0.13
